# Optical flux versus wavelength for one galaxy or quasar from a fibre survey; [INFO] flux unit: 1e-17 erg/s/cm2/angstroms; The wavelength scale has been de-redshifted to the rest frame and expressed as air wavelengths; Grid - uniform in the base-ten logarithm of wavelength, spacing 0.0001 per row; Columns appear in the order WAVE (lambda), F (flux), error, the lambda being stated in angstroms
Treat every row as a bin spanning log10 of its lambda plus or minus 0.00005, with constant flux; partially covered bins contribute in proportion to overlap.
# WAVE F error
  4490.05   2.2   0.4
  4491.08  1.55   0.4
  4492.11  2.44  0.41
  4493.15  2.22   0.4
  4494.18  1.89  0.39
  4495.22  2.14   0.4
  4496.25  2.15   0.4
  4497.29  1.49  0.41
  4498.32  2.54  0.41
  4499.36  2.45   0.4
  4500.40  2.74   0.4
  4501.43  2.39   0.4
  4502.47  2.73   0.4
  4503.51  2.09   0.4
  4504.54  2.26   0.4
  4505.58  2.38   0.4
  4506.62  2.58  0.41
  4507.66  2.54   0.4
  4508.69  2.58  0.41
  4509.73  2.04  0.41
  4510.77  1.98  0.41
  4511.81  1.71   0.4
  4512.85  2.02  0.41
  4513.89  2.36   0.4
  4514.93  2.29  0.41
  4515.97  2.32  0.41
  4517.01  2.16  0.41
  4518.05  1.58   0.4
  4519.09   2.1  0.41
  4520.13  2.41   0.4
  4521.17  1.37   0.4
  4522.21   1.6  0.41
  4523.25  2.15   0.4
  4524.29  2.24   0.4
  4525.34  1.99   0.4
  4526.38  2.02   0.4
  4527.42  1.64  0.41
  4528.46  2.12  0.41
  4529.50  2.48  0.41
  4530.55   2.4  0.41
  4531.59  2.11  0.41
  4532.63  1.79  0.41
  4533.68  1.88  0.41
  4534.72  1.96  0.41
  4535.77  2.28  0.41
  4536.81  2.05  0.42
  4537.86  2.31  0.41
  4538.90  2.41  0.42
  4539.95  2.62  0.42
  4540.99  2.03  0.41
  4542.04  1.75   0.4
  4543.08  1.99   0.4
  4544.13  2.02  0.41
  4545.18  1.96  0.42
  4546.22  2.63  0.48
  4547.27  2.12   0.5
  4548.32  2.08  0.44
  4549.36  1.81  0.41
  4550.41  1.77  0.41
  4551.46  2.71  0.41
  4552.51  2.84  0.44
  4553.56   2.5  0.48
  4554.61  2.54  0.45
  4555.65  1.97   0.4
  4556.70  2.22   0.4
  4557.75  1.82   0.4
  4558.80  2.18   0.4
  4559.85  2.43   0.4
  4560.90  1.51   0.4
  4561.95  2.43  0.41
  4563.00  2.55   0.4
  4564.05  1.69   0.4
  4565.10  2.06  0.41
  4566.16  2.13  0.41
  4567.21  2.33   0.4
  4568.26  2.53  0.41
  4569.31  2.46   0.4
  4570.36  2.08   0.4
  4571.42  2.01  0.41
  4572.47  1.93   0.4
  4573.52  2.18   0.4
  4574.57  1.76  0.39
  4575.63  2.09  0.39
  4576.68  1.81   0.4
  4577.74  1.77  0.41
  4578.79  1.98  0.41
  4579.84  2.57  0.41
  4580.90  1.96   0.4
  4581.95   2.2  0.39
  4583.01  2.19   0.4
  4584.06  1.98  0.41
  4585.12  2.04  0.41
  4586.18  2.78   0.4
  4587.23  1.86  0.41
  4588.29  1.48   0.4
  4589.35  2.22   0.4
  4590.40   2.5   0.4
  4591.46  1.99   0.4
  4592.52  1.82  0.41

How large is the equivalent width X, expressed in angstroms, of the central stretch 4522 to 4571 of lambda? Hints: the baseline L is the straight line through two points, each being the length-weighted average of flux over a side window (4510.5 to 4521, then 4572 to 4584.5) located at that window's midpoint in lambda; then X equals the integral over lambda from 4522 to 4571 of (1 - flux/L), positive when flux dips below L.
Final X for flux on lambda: -2.4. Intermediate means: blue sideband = 2.07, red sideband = 2.04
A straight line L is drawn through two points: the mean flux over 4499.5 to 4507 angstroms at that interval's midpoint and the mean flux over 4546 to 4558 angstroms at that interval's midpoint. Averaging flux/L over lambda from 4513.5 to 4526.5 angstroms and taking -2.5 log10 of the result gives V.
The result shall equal 0.17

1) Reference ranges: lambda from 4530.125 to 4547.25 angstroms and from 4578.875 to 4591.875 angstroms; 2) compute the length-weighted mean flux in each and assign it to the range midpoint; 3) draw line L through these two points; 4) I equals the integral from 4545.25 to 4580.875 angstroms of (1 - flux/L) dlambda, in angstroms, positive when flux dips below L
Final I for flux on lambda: -0.36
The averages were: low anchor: 2.14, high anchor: 2.14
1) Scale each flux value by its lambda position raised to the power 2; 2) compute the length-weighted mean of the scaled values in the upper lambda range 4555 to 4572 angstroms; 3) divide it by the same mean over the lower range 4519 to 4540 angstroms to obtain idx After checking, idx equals 1.05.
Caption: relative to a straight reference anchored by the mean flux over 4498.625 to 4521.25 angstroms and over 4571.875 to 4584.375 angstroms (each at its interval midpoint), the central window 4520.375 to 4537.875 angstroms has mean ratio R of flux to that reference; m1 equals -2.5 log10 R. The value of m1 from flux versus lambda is 0.087 mag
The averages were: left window 2.25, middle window 2.02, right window 2.04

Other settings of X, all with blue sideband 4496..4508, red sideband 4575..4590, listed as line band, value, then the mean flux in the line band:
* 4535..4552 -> 0.42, 2.16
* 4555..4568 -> 0.13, 2.12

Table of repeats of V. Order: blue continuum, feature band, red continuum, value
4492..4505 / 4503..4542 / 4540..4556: 0.05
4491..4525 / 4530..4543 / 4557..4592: 0.01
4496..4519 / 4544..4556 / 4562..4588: -0.05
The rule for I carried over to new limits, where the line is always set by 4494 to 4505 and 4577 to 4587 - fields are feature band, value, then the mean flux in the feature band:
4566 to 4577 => 0.2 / 2.13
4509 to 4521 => 0.9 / 2.07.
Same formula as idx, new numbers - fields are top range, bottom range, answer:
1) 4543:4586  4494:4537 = 1.02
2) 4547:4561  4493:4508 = 0.98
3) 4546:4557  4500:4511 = 0.97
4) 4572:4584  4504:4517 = 0.93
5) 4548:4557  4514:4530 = 1.13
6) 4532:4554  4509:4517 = 1.04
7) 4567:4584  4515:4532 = 1.05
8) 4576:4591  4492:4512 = 0.96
